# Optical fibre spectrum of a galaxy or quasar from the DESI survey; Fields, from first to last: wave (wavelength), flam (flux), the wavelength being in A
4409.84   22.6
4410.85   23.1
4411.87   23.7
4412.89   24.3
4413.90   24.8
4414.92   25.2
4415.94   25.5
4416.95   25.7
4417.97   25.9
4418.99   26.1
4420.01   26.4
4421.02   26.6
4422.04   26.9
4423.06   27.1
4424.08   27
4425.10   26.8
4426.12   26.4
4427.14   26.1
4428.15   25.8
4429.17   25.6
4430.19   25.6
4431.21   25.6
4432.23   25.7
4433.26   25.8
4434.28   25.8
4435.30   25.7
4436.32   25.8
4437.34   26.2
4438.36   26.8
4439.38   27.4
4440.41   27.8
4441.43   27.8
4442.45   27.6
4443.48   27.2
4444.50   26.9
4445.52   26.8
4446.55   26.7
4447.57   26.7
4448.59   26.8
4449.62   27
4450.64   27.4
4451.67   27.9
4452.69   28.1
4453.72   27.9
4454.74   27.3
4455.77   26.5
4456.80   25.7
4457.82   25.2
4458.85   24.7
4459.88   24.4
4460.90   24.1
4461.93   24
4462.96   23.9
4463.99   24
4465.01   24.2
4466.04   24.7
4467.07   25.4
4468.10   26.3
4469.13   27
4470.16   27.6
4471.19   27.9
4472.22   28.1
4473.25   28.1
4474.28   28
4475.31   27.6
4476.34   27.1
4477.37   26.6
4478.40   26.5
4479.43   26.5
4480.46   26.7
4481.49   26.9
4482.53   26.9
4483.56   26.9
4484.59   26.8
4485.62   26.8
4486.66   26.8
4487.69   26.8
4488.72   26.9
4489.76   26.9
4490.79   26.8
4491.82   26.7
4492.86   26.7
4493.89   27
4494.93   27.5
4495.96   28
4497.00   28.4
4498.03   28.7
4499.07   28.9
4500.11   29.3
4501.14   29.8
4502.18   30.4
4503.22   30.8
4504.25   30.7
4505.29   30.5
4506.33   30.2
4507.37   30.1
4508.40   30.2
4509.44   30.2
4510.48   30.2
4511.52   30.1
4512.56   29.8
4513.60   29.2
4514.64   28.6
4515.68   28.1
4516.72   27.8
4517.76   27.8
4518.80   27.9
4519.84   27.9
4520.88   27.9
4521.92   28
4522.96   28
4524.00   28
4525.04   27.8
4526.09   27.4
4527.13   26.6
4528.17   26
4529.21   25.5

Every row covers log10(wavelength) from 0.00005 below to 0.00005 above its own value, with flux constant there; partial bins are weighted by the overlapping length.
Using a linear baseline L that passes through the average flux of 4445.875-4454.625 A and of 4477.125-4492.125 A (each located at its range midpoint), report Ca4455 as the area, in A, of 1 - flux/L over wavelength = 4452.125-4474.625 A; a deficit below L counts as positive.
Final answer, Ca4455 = 0.88 A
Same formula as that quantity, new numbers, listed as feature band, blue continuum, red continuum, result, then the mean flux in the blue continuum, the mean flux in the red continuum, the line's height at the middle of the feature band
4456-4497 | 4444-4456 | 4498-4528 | 2.3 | 27.2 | 29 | 27.9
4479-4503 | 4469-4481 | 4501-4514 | 1.0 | 27.3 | 30.2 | 28.7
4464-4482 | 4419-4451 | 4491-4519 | 0.8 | 26.6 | 29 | 27.9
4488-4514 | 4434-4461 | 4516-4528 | -1.5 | 26.7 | 27.7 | 27.4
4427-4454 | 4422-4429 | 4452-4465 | -0.7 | 26.5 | 25.5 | 26.1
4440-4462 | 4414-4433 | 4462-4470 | -1.0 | 26.1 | 25.1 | 25.5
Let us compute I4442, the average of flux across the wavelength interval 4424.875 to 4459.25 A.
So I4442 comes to 26.6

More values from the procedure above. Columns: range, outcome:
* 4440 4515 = 27.4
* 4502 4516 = 29.9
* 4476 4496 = 26.9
